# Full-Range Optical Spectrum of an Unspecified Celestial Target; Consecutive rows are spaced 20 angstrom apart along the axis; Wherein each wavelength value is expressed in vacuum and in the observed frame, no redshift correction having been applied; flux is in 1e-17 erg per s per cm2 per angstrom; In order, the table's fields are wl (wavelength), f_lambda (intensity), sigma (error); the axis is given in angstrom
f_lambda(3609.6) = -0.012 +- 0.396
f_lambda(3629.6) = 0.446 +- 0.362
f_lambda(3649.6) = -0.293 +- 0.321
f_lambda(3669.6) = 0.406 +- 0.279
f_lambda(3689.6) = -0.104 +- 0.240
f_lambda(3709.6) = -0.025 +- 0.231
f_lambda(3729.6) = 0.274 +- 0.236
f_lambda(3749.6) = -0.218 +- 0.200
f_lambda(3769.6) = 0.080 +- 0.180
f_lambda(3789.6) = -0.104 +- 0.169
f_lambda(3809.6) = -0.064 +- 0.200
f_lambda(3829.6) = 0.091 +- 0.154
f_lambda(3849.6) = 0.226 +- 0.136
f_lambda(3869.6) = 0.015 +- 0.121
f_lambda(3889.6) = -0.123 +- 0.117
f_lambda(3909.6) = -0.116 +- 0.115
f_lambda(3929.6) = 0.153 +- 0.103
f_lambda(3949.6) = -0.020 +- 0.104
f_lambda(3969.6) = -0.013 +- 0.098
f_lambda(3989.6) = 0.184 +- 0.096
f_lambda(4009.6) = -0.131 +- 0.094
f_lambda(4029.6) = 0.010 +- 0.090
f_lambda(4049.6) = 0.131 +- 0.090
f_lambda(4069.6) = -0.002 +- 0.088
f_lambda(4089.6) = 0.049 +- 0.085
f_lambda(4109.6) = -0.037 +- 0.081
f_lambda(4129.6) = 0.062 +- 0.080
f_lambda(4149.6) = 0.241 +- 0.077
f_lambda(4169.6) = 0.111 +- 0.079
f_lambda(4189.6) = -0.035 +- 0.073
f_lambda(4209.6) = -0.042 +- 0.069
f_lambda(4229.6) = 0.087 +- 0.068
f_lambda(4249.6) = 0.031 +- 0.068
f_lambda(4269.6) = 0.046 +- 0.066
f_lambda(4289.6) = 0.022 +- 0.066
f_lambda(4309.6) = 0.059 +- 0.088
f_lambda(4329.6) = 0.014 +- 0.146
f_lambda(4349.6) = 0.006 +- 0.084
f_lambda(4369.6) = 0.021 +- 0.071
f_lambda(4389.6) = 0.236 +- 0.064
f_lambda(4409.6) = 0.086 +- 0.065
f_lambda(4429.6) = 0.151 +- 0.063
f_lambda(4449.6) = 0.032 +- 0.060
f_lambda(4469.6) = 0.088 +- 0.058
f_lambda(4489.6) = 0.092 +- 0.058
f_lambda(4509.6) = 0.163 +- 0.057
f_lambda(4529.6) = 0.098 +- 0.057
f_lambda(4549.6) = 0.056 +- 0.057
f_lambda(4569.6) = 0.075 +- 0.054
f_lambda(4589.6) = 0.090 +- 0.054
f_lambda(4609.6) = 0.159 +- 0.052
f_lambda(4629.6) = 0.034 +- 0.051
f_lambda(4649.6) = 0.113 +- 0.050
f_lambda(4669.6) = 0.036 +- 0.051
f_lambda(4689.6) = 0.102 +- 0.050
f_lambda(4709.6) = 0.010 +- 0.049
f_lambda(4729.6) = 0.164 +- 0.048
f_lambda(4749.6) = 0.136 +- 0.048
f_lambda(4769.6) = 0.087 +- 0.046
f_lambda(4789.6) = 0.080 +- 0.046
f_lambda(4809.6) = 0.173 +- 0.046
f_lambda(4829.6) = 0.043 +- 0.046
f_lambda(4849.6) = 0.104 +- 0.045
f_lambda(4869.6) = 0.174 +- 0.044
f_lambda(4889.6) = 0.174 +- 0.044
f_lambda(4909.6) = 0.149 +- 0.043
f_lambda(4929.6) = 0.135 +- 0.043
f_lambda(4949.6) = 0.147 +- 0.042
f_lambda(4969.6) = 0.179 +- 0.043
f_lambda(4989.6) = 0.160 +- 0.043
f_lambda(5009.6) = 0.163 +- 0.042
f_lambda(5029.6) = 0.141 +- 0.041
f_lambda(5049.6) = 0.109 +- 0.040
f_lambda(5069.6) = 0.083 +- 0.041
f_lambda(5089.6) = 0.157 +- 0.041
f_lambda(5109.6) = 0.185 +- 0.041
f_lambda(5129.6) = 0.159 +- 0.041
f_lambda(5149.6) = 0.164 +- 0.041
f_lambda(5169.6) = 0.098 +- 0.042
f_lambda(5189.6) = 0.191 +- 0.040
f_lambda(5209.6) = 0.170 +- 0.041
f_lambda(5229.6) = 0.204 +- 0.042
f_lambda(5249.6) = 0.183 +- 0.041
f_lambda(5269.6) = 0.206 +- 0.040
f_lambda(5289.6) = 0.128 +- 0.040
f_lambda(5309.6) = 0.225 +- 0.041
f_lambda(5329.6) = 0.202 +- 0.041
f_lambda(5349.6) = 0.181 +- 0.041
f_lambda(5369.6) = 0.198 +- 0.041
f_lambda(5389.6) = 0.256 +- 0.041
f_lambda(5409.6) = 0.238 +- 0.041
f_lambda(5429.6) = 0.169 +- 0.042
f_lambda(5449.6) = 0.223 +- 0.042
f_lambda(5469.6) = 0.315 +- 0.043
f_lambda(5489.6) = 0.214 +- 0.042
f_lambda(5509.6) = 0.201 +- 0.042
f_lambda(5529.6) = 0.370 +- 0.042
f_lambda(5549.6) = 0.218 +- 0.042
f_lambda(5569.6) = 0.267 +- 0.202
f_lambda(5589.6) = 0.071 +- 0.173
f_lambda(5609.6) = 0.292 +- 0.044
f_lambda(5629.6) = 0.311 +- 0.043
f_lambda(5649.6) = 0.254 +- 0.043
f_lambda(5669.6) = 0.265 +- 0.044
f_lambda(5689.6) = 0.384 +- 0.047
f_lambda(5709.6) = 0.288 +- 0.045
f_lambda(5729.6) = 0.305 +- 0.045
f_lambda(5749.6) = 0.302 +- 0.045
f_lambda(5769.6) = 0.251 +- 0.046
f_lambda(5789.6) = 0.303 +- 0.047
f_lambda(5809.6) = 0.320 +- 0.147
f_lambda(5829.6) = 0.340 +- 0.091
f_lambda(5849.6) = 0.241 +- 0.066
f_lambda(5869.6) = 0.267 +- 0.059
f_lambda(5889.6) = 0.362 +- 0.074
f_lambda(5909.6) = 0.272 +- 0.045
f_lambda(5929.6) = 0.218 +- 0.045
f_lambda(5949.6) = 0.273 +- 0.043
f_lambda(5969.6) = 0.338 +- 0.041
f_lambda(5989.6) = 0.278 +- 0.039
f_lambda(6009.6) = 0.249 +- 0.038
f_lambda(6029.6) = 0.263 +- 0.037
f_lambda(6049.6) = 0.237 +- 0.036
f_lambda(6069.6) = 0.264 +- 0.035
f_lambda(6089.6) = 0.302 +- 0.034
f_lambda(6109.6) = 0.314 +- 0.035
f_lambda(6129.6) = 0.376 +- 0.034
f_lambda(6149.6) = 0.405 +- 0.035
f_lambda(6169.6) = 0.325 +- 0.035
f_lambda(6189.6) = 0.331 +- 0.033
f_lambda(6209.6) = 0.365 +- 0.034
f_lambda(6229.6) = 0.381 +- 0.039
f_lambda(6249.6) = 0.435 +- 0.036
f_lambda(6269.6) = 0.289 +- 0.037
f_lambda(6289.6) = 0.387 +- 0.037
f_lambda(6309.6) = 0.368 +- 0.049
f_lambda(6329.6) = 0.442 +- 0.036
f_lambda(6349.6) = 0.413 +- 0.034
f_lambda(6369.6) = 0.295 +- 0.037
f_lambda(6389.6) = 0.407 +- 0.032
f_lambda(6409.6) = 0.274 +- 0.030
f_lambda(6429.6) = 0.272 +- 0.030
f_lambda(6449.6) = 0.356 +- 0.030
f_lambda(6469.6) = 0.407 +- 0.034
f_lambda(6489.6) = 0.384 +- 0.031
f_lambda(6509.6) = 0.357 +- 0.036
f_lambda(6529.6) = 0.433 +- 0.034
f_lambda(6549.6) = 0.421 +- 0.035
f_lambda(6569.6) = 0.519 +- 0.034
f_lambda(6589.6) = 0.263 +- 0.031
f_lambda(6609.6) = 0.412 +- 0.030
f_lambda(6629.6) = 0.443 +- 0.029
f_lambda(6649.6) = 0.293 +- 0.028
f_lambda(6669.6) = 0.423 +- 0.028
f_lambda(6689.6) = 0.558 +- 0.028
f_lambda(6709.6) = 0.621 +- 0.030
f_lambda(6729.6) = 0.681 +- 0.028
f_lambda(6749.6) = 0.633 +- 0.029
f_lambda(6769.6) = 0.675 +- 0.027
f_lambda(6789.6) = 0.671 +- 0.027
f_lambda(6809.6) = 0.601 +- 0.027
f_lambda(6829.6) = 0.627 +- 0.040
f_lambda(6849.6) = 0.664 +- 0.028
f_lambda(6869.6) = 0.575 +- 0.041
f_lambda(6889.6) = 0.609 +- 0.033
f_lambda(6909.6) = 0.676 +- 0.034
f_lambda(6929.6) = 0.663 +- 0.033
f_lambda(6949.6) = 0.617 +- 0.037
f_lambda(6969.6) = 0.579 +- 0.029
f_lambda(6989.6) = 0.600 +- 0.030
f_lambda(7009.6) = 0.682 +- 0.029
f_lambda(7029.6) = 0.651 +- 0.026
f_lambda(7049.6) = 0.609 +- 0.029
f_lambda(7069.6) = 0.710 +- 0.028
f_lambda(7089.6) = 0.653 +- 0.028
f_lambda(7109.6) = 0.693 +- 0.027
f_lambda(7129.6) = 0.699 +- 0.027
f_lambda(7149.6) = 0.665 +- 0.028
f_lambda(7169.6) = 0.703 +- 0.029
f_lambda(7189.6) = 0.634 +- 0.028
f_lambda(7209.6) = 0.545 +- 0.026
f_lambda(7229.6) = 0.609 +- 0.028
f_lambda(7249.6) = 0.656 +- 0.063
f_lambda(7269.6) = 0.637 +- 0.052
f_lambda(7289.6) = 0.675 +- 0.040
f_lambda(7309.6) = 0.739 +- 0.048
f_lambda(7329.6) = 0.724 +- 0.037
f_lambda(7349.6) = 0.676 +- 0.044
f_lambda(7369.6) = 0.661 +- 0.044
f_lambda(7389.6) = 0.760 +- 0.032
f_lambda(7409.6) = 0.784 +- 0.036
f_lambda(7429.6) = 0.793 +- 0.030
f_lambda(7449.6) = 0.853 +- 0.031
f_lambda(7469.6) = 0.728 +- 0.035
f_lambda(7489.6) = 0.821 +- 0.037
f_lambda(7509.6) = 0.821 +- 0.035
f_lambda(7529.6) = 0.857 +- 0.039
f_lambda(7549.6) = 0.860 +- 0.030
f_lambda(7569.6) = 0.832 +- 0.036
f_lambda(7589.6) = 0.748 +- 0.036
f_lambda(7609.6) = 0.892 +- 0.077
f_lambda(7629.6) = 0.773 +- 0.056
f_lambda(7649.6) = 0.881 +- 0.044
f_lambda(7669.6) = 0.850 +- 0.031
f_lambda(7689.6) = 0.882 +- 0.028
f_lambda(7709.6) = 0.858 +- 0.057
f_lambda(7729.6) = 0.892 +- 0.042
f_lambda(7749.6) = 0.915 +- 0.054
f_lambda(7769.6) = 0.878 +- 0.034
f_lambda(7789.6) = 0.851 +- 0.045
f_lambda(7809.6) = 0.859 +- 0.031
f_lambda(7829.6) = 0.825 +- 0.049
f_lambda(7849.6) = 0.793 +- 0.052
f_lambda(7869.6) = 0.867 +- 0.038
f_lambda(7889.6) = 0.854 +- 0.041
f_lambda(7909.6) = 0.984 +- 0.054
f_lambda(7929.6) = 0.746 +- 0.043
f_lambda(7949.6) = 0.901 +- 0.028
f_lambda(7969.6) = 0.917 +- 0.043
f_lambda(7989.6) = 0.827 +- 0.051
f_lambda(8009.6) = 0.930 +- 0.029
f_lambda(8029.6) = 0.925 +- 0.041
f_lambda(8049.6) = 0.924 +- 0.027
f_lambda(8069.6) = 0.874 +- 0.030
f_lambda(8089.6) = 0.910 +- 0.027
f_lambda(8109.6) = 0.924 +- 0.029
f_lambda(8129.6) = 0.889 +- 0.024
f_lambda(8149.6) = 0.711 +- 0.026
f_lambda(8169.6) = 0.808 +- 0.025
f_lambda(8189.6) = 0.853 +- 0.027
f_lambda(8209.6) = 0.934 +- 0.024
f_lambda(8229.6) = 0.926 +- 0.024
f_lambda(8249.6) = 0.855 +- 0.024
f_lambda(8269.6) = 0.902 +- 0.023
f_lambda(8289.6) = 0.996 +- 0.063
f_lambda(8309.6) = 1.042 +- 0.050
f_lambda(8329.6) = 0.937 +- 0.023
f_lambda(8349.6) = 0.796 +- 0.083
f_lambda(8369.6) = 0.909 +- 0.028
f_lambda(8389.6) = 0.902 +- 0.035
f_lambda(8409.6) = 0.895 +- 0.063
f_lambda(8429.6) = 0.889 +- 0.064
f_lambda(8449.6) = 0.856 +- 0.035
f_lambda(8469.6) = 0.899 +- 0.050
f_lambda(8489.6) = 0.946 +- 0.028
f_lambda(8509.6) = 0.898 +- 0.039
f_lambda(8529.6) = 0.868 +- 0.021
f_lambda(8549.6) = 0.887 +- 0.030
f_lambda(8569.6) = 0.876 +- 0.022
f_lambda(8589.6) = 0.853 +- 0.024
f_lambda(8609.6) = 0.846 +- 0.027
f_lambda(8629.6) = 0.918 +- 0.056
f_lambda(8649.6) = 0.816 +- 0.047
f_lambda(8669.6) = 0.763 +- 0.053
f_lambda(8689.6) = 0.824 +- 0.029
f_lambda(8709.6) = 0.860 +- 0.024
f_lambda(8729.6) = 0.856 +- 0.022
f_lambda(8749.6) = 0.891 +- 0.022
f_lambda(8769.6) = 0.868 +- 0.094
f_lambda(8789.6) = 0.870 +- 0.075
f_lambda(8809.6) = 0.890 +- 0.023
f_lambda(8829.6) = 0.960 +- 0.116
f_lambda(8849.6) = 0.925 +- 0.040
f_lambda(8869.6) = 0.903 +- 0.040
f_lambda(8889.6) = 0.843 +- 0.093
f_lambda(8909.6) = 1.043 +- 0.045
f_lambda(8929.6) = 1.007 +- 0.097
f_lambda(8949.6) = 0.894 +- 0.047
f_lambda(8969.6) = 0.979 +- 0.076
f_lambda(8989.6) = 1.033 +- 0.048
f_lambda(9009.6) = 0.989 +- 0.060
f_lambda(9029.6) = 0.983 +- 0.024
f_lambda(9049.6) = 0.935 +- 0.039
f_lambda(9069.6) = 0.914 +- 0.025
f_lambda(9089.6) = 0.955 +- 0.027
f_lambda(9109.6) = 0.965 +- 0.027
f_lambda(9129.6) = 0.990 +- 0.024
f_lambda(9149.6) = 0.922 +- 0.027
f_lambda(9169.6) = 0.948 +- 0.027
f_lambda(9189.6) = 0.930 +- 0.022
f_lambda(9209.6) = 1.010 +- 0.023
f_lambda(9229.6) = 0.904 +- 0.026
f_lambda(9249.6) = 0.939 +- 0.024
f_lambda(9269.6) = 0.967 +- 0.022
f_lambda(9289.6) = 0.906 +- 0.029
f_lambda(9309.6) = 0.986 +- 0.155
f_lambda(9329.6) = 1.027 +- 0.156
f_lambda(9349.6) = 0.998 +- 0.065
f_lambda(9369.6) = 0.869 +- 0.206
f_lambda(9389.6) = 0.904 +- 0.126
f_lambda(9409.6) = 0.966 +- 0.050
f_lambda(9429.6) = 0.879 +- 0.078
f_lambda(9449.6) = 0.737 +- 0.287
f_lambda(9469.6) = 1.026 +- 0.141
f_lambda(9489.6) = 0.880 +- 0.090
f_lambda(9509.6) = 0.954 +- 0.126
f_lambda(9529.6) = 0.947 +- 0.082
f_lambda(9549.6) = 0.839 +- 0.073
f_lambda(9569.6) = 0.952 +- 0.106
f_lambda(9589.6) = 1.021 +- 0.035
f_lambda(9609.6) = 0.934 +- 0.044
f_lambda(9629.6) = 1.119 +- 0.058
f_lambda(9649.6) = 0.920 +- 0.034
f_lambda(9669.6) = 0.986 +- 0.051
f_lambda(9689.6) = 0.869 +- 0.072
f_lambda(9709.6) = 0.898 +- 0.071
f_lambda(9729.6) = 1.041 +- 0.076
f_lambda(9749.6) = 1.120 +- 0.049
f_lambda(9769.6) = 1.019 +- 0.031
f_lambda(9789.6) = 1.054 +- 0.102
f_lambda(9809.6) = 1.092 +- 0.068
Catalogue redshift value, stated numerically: 0.676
